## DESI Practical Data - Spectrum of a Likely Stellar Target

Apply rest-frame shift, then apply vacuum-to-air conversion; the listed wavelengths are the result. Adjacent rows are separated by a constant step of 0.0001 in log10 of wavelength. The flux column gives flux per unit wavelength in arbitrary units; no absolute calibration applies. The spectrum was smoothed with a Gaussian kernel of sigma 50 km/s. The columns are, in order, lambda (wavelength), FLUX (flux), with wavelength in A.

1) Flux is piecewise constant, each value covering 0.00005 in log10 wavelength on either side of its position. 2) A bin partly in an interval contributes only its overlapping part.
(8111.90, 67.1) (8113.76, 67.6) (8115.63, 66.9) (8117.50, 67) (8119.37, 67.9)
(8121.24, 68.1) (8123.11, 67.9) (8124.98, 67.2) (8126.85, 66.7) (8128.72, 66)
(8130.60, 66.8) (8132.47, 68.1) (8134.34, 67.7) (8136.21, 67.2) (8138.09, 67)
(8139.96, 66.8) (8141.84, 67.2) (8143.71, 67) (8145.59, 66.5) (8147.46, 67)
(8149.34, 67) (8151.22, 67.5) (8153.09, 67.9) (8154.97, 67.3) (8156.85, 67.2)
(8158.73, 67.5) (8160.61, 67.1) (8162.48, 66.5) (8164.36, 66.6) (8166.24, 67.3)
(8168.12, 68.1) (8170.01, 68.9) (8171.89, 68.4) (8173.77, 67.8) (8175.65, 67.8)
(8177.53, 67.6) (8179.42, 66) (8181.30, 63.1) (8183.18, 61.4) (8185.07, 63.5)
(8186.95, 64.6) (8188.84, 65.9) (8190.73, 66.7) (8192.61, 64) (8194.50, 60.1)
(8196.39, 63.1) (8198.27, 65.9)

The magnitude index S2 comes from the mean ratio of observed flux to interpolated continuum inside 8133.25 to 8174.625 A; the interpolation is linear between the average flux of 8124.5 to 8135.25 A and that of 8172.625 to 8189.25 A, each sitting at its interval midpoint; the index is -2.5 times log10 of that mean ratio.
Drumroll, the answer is -0.02 mag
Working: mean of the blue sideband 67.1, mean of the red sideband 65.3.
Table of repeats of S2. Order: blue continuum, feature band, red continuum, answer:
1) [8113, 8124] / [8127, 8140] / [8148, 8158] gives 0.006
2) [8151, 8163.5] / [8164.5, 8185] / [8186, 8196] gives -0.013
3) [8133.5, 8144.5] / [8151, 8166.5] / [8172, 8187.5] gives -0.015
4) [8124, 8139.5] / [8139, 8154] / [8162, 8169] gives 0.000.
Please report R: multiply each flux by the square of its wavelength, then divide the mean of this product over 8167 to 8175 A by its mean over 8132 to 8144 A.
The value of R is 1.02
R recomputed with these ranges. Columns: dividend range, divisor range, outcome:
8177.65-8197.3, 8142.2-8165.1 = 0.96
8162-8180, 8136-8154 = 1.01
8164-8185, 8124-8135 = 1.00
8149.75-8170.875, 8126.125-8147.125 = 1.01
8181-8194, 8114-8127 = 0.97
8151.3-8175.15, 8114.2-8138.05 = 1.01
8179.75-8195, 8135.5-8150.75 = 0.96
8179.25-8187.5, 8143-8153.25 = 0.95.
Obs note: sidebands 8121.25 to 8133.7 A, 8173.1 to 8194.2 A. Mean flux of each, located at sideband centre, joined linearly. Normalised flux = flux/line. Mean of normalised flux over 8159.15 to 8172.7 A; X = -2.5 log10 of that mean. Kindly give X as -0.03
